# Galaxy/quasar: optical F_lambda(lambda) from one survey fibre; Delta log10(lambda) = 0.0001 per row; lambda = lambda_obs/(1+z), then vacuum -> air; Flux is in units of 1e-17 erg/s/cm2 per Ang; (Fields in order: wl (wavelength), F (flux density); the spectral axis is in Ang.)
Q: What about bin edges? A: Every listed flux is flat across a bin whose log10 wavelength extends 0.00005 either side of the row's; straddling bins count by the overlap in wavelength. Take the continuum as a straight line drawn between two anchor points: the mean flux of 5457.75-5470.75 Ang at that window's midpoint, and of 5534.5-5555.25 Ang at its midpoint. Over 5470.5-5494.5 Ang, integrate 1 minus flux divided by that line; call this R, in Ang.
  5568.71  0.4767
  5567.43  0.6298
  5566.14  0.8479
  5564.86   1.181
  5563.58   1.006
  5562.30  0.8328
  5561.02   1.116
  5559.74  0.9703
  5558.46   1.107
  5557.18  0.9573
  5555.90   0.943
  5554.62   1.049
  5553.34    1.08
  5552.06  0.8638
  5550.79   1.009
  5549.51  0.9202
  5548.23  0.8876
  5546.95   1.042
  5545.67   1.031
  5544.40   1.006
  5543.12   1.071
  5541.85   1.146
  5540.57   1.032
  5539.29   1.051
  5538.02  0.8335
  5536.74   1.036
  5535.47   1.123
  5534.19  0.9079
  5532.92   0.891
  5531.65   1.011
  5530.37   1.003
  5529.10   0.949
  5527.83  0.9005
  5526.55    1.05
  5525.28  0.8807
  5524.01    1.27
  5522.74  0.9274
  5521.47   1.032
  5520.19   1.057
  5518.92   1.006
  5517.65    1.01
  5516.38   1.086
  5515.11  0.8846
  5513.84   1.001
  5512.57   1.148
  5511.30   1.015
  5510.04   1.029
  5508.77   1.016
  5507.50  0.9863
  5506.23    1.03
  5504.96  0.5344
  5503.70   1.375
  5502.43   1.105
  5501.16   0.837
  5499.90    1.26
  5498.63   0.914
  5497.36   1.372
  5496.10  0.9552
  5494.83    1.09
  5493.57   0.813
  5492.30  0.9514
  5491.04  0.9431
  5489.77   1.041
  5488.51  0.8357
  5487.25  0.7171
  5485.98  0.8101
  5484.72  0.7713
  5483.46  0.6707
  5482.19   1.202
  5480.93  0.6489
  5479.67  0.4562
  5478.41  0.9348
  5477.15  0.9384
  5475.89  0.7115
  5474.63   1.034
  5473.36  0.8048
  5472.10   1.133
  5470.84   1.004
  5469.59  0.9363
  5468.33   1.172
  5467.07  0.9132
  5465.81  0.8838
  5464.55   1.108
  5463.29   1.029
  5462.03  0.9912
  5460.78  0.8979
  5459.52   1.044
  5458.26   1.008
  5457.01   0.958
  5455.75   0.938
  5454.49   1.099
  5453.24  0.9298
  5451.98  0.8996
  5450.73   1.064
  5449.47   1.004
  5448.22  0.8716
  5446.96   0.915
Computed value 3.3 Ang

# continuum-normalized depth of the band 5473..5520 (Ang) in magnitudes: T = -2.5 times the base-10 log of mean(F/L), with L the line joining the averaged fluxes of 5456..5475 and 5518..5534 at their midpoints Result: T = 0.054 mag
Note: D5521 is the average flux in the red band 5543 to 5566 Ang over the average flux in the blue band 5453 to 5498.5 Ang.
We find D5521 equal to 1.1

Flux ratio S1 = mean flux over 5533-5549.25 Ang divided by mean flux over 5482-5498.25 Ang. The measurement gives 1.08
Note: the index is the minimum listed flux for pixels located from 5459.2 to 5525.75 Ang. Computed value 0.4562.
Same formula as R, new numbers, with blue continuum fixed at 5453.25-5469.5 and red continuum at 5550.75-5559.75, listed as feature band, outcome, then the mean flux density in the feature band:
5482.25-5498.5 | 1.21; 0.924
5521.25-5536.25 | 0.06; 0.995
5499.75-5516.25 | -0.22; 1.01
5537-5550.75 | -0.06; 1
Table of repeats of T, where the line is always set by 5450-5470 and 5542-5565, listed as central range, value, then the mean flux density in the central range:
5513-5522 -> -0.01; 1.01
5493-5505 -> -0.06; 1.05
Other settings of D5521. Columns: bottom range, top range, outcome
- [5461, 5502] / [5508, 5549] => 1.08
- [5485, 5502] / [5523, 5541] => 1.03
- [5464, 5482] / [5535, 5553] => 1.10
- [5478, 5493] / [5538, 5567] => 1.20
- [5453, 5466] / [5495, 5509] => 1.04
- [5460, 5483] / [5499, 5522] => 1.10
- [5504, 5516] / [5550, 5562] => 1.03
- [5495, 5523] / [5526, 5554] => 0.97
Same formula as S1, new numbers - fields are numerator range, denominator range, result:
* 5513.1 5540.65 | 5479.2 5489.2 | 1.29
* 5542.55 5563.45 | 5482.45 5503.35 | 1.04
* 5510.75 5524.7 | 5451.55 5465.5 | 1.05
